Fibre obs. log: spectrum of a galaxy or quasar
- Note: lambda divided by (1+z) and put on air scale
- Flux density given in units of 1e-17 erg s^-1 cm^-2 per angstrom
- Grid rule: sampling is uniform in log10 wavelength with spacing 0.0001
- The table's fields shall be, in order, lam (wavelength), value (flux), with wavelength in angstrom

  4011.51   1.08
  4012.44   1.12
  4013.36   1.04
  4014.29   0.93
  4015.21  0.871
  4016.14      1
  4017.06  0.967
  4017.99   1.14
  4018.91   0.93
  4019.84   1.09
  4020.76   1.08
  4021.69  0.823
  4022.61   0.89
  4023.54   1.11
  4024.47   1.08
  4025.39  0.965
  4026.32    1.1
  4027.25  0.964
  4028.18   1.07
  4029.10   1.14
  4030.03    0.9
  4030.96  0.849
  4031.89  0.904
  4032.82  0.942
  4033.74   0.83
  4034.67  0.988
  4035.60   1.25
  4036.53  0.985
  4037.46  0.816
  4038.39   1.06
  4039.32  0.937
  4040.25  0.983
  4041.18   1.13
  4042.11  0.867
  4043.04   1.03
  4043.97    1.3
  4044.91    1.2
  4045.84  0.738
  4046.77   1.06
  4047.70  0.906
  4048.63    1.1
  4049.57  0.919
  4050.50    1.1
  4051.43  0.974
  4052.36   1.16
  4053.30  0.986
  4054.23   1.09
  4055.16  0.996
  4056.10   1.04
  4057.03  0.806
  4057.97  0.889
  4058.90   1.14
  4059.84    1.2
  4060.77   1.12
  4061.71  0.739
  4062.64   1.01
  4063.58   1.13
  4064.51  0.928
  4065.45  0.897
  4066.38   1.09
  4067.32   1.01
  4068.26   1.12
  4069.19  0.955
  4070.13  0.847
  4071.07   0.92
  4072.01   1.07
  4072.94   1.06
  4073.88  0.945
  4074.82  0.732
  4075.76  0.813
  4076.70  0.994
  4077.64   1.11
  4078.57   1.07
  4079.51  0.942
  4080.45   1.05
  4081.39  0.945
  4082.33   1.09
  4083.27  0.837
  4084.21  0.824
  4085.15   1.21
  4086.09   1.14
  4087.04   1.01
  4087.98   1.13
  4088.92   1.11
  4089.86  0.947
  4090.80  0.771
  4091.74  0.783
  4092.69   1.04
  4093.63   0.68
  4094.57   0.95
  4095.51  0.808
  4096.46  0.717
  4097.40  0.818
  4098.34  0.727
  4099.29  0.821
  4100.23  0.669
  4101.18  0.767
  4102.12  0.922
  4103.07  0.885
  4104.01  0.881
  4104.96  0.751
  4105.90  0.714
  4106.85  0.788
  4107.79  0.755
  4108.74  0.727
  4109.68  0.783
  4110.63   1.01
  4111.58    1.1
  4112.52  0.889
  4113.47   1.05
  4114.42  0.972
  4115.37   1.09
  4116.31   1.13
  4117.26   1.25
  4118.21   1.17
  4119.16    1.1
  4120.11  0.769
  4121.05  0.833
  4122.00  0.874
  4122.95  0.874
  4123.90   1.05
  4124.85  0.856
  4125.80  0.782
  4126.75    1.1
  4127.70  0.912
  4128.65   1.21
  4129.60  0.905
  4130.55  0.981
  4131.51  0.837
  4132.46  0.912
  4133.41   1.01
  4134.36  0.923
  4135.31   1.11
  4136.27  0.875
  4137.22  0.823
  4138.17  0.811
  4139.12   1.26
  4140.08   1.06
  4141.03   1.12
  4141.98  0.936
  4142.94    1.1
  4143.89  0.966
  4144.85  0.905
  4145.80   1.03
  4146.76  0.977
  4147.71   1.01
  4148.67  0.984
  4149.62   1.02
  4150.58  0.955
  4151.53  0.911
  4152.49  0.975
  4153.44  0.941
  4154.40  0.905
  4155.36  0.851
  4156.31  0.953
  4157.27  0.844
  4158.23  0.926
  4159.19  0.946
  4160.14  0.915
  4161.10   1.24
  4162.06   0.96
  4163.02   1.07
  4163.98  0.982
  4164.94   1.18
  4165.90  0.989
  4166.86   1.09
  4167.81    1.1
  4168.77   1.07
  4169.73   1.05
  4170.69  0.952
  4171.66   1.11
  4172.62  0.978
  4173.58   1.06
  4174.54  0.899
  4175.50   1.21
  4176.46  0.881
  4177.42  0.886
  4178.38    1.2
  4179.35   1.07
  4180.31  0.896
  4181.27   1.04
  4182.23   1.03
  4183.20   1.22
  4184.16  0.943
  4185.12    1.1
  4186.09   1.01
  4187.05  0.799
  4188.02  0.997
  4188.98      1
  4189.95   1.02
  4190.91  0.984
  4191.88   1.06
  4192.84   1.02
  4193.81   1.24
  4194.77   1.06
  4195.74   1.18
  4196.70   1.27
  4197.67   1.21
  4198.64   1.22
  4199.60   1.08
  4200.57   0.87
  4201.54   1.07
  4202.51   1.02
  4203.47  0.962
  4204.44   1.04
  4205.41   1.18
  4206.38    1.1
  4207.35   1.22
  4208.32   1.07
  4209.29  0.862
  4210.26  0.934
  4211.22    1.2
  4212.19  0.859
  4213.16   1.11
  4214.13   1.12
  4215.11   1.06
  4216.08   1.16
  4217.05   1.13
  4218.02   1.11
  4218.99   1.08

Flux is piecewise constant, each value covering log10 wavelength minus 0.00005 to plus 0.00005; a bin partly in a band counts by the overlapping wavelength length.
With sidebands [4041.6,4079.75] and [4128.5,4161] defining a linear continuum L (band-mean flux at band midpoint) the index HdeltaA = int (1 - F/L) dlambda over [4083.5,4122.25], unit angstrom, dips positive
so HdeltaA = 2.9 angstrom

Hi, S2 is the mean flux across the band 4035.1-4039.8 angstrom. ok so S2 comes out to 1.01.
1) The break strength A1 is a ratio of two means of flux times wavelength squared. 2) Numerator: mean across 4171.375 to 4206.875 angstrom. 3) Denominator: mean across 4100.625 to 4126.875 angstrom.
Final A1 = 1.18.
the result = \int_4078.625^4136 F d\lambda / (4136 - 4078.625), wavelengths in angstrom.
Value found 0.929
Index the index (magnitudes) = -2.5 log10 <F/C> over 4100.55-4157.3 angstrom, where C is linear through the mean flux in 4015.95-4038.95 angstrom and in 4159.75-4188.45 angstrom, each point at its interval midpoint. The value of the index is 0.08 mag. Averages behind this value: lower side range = 0.995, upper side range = 1.03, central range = 0.948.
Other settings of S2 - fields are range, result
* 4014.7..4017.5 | 0.947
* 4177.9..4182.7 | 1.05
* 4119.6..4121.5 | 0.809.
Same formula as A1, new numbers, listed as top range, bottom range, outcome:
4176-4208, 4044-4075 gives 1.12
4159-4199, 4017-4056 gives 1.12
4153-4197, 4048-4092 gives 1.08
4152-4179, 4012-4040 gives 1.09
